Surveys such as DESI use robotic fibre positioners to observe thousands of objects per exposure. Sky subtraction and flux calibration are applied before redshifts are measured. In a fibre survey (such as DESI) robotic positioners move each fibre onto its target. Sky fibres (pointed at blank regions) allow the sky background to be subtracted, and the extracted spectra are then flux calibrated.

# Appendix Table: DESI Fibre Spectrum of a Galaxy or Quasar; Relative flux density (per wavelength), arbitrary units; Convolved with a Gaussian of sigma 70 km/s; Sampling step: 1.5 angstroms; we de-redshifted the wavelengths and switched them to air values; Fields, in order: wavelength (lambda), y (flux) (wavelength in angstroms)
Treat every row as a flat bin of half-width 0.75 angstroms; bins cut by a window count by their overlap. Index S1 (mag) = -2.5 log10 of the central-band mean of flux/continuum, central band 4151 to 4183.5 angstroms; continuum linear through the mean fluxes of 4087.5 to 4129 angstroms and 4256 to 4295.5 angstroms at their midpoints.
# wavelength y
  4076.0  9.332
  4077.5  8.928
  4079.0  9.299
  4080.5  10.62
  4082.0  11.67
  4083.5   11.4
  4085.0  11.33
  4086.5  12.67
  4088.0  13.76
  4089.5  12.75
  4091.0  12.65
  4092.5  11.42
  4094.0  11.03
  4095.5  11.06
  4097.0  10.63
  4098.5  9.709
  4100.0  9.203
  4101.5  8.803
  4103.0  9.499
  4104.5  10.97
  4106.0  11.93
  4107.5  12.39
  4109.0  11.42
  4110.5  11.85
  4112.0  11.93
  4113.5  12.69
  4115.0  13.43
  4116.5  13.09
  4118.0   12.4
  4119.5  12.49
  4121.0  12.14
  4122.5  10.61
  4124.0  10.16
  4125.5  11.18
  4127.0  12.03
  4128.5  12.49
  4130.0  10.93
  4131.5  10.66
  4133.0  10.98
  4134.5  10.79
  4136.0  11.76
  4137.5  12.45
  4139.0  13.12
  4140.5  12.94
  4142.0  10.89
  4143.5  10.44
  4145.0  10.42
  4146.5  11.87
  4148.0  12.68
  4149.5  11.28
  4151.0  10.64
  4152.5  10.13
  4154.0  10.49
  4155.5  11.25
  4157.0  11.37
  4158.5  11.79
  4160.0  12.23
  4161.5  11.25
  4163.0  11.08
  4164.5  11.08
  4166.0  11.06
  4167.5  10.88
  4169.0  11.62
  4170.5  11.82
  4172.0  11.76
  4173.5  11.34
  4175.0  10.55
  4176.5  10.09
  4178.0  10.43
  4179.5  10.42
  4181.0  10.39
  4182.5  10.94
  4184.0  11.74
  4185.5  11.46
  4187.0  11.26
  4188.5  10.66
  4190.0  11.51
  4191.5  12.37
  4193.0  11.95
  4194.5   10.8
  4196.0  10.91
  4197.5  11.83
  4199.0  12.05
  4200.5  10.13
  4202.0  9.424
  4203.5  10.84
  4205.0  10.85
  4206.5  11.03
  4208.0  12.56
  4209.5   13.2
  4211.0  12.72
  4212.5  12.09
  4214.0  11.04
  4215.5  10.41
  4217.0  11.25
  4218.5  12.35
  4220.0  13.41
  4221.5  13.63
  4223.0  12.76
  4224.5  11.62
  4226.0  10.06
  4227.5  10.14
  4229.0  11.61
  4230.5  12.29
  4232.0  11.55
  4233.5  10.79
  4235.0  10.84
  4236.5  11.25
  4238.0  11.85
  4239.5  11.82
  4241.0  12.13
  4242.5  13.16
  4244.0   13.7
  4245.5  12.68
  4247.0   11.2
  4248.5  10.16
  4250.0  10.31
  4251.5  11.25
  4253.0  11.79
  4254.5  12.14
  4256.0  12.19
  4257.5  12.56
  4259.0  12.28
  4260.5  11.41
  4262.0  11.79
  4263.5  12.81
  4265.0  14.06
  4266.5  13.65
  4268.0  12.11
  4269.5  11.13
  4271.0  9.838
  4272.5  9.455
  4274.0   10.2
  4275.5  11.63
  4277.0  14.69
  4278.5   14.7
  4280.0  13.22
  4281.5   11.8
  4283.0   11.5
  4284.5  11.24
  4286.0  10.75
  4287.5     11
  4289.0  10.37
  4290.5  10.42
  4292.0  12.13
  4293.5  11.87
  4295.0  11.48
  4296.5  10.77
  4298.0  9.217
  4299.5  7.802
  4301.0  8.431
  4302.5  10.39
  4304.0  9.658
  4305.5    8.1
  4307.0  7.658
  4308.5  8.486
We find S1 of 0.06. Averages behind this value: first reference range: 11.5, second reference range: 11.9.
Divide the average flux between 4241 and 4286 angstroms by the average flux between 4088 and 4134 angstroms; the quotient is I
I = 1.05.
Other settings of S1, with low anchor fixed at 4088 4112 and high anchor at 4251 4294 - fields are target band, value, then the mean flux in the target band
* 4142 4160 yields 0.02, 11.2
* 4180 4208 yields 0.04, 11.2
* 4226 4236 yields 0.05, 11.1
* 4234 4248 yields -0.03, 12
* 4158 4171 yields 0.00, 11.4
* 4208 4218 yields -0.02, 11.9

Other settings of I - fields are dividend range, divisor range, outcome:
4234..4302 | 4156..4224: 1.01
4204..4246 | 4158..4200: 1.06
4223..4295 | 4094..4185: 1.04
